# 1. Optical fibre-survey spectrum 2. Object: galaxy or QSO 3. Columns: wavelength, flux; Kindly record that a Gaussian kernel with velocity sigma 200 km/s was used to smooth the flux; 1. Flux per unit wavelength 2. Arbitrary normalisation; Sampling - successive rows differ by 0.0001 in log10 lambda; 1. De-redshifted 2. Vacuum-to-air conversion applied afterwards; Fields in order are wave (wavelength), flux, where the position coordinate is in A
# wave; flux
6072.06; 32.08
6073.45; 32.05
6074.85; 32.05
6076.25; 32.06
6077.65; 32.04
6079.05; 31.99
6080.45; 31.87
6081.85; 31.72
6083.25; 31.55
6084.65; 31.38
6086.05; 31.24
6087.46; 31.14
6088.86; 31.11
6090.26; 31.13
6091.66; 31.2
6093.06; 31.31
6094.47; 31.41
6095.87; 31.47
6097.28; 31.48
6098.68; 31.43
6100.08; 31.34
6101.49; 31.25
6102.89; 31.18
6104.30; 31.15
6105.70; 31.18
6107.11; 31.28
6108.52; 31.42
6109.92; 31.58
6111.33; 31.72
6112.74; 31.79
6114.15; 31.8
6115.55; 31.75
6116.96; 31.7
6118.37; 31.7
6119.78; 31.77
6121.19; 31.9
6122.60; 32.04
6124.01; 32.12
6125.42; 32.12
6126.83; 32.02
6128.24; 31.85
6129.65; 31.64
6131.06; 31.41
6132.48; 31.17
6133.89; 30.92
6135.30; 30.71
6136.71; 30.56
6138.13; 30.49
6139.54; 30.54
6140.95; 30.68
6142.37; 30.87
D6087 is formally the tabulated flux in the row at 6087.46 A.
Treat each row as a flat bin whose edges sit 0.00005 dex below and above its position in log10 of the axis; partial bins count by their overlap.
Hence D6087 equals 31.14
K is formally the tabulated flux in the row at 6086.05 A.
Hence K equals 31.24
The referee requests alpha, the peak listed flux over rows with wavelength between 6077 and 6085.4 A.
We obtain 32.04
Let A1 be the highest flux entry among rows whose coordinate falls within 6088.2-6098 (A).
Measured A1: 31.48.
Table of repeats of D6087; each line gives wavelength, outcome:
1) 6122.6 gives 32.04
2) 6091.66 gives 31.2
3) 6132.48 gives 31.17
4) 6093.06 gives 31.31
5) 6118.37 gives 31.7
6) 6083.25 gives 31.55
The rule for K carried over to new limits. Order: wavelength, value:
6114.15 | 31.8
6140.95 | 30.68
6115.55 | 31.75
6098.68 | 31.43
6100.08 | 31.34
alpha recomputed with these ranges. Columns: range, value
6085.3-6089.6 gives 31.24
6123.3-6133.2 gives 32.12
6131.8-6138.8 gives 31.17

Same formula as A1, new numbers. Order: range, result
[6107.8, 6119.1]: 31.8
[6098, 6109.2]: 31.43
